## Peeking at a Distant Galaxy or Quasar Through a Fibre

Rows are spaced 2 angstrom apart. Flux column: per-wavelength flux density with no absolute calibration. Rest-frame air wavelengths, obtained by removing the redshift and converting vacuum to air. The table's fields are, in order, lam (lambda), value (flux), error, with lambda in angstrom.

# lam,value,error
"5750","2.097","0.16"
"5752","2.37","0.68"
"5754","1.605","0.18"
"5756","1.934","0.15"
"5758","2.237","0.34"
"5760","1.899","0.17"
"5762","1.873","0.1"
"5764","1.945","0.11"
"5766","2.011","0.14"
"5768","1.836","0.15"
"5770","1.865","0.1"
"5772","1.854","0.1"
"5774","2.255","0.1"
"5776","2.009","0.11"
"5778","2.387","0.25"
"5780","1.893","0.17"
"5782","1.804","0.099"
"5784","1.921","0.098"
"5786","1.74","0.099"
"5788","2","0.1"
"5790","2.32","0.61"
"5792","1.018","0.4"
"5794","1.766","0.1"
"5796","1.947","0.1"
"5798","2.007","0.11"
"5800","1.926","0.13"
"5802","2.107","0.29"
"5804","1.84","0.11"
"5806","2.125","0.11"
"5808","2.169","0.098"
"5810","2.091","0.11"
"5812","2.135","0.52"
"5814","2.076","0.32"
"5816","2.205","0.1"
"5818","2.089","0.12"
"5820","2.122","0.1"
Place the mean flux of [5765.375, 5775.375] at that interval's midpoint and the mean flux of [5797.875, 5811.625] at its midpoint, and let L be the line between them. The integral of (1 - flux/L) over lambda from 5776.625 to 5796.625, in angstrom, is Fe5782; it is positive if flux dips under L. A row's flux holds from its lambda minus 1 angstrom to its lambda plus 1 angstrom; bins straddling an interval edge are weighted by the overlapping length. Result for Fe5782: 1.2 angstrom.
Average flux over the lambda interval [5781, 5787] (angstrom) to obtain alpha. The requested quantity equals 1.82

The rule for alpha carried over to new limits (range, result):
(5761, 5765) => 1.91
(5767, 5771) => 1.85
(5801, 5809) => 2.06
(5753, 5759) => 1.93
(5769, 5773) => 1.86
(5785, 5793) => 1.77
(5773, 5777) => 2.13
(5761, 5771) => 1.91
